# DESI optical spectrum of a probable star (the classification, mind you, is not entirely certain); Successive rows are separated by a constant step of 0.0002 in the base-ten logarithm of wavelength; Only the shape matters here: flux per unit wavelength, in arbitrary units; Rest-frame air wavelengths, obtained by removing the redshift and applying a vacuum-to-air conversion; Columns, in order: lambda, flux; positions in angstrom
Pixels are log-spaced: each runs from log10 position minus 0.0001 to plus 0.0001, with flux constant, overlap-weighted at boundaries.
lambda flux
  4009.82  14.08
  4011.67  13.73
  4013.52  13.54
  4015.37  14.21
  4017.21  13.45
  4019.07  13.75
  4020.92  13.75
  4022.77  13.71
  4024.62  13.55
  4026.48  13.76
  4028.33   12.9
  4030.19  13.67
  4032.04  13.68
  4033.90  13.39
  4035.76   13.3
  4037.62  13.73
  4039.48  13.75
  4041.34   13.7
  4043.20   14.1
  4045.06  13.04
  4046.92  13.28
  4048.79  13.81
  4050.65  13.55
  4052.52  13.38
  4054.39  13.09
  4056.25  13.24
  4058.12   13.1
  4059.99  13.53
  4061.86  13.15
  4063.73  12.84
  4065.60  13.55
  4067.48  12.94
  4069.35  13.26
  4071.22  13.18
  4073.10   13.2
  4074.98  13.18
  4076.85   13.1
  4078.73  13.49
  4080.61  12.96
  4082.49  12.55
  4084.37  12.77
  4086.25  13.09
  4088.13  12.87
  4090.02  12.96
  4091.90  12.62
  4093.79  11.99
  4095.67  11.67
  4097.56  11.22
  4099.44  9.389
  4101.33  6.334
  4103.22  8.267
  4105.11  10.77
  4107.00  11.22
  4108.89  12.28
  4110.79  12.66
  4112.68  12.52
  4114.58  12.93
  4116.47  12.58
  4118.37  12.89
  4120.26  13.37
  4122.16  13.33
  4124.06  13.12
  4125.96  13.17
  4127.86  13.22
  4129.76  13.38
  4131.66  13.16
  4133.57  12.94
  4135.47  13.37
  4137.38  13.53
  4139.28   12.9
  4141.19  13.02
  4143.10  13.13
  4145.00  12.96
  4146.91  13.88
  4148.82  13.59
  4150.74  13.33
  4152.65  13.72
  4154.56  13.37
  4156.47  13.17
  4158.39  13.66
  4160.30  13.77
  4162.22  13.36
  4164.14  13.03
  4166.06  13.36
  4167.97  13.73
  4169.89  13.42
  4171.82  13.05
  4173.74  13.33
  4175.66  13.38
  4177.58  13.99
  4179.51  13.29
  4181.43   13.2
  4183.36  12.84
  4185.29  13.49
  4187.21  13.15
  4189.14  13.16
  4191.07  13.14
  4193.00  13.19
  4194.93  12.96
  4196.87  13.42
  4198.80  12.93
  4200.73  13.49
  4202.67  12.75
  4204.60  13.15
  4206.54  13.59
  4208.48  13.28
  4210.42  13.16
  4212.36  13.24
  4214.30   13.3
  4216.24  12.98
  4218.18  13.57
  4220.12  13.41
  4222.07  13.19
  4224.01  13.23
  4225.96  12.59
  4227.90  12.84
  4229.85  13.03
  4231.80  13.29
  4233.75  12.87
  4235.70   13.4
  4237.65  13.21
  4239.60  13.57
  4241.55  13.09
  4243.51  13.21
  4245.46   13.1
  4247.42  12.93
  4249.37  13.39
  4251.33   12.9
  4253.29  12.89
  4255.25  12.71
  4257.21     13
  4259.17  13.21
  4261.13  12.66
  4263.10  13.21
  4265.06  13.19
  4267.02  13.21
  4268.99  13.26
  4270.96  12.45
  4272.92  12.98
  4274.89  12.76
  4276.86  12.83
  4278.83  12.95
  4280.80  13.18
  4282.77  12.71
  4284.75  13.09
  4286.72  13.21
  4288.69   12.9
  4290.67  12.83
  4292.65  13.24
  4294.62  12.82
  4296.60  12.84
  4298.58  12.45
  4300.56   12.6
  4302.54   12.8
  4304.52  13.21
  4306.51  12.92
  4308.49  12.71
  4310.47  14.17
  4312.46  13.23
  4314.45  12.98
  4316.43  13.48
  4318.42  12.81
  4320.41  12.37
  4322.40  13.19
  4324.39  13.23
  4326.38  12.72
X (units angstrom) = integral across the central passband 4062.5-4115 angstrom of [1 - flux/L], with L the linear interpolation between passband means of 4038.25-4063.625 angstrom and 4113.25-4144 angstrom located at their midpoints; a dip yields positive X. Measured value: 4.5 angstrom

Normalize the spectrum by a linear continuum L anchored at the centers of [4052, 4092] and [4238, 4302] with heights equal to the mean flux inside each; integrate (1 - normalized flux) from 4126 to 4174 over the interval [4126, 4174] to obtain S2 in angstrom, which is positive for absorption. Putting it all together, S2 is -1.0 angstrom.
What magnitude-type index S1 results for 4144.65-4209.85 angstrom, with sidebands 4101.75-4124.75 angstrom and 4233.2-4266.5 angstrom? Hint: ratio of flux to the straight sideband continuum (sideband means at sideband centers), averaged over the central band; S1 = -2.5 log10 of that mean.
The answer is -0.068 mag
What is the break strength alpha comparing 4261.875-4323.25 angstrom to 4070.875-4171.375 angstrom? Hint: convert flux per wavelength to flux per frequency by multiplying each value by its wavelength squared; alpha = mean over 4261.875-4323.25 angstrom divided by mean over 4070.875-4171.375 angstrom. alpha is 1.1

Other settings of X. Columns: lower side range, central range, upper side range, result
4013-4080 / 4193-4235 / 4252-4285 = -0.3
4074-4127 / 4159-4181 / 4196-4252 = -1.2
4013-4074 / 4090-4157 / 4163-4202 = 4.6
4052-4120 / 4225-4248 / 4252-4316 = -0.5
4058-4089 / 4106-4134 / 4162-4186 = 0.8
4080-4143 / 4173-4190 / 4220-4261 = -0.8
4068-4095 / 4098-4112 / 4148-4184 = 3.1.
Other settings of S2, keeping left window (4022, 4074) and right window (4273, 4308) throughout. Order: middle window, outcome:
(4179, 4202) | -0.1 angstrom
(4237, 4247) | -0.2 angstrom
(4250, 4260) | 0.0 angstrom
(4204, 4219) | -0.3 angstrom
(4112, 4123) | 0.3 angstrom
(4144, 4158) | -0.3 angstrom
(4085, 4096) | 0.6 angstrom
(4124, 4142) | 0.1 angstrom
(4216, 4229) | -0.1 angstrom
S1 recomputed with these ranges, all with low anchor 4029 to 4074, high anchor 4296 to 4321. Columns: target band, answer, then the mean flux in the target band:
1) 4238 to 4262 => 0.00 mag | 13.1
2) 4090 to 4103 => 0.25 mag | 10.6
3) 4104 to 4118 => 0.10 mag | 12.1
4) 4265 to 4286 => 0.01 mag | 13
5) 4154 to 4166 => -0.01 mag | 13.4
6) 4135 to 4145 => 0.01 mag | 13.2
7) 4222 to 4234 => 0.01 mag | 13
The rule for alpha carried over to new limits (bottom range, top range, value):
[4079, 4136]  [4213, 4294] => 1.15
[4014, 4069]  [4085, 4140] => 0.94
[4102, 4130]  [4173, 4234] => 1.12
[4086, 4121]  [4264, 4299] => 1.21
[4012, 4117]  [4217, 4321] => 1.12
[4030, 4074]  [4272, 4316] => 1.09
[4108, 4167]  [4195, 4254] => 1.04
